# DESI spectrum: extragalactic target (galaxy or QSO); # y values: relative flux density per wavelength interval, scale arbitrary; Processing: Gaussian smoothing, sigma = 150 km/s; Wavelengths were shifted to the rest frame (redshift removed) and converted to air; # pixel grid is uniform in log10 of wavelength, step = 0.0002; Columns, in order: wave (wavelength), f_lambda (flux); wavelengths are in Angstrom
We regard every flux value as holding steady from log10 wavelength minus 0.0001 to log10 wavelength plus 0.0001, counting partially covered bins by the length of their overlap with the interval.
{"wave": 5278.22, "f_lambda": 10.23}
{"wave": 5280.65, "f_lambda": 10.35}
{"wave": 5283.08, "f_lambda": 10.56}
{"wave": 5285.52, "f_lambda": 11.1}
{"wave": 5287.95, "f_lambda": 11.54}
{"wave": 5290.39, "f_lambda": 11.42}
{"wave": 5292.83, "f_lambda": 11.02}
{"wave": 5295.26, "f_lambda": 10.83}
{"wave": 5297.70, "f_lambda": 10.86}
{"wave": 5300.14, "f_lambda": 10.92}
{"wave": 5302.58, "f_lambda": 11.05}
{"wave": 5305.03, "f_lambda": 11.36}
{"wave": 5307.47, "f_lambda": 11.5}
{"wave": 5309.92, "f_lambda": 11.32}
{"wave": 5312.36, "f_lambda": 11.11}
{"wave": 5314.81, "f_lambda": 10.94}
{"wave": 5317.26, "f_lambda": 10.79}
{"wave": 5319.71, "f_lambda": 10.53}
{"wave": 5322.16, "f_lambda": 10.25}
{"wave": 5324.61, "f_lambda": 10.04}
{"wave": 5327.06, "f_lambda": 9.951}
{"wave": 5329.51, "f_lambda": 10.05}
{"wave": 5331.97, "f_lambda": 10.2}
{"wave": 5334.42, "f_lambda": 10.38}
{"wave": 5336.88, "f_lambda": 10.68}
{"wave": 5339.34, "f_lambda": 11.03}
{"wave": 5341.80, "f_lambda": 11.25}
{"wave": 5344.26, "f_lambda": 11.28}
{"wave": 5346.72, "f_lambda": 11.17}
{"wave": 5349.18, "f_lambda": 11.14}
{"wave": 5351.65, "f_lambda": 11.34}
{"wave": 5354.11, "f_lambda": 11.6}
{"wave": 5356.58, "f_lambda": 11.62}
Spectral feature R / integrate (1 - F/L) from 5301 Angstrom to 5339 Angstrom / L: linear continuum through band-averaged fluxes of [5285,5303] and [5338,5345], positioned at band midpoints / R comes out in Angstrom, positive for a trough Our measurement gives 1.5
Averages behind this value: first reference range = 11.1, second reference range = 11.2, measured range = 10.7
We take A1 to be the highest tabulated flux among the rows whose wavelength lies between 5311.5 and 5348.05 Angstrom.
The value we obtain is 11.28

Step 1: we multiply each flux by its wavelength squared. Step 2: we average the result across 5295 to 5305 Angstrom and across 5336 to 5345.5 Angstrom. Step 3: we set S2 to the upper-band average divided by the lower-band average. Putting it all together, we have 1.03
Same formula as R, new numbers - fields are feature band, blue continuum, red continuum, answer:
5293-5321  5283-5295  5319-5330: -1.0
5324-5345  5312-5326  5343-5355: 0.8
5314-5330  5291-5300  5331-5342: 0.6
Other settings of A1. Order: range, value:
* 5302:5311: 11.5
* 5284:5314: 11.54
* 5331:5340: 11.03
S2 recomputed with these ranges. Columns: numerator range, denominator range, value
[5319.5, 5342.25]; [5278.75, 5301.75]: 0.97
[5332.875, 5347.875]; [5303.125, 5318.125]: 0.99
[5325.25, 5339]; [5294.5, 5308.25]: 0.94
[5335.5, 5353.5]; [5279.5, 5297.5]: 1.04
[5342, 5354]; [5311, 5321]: 1.05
